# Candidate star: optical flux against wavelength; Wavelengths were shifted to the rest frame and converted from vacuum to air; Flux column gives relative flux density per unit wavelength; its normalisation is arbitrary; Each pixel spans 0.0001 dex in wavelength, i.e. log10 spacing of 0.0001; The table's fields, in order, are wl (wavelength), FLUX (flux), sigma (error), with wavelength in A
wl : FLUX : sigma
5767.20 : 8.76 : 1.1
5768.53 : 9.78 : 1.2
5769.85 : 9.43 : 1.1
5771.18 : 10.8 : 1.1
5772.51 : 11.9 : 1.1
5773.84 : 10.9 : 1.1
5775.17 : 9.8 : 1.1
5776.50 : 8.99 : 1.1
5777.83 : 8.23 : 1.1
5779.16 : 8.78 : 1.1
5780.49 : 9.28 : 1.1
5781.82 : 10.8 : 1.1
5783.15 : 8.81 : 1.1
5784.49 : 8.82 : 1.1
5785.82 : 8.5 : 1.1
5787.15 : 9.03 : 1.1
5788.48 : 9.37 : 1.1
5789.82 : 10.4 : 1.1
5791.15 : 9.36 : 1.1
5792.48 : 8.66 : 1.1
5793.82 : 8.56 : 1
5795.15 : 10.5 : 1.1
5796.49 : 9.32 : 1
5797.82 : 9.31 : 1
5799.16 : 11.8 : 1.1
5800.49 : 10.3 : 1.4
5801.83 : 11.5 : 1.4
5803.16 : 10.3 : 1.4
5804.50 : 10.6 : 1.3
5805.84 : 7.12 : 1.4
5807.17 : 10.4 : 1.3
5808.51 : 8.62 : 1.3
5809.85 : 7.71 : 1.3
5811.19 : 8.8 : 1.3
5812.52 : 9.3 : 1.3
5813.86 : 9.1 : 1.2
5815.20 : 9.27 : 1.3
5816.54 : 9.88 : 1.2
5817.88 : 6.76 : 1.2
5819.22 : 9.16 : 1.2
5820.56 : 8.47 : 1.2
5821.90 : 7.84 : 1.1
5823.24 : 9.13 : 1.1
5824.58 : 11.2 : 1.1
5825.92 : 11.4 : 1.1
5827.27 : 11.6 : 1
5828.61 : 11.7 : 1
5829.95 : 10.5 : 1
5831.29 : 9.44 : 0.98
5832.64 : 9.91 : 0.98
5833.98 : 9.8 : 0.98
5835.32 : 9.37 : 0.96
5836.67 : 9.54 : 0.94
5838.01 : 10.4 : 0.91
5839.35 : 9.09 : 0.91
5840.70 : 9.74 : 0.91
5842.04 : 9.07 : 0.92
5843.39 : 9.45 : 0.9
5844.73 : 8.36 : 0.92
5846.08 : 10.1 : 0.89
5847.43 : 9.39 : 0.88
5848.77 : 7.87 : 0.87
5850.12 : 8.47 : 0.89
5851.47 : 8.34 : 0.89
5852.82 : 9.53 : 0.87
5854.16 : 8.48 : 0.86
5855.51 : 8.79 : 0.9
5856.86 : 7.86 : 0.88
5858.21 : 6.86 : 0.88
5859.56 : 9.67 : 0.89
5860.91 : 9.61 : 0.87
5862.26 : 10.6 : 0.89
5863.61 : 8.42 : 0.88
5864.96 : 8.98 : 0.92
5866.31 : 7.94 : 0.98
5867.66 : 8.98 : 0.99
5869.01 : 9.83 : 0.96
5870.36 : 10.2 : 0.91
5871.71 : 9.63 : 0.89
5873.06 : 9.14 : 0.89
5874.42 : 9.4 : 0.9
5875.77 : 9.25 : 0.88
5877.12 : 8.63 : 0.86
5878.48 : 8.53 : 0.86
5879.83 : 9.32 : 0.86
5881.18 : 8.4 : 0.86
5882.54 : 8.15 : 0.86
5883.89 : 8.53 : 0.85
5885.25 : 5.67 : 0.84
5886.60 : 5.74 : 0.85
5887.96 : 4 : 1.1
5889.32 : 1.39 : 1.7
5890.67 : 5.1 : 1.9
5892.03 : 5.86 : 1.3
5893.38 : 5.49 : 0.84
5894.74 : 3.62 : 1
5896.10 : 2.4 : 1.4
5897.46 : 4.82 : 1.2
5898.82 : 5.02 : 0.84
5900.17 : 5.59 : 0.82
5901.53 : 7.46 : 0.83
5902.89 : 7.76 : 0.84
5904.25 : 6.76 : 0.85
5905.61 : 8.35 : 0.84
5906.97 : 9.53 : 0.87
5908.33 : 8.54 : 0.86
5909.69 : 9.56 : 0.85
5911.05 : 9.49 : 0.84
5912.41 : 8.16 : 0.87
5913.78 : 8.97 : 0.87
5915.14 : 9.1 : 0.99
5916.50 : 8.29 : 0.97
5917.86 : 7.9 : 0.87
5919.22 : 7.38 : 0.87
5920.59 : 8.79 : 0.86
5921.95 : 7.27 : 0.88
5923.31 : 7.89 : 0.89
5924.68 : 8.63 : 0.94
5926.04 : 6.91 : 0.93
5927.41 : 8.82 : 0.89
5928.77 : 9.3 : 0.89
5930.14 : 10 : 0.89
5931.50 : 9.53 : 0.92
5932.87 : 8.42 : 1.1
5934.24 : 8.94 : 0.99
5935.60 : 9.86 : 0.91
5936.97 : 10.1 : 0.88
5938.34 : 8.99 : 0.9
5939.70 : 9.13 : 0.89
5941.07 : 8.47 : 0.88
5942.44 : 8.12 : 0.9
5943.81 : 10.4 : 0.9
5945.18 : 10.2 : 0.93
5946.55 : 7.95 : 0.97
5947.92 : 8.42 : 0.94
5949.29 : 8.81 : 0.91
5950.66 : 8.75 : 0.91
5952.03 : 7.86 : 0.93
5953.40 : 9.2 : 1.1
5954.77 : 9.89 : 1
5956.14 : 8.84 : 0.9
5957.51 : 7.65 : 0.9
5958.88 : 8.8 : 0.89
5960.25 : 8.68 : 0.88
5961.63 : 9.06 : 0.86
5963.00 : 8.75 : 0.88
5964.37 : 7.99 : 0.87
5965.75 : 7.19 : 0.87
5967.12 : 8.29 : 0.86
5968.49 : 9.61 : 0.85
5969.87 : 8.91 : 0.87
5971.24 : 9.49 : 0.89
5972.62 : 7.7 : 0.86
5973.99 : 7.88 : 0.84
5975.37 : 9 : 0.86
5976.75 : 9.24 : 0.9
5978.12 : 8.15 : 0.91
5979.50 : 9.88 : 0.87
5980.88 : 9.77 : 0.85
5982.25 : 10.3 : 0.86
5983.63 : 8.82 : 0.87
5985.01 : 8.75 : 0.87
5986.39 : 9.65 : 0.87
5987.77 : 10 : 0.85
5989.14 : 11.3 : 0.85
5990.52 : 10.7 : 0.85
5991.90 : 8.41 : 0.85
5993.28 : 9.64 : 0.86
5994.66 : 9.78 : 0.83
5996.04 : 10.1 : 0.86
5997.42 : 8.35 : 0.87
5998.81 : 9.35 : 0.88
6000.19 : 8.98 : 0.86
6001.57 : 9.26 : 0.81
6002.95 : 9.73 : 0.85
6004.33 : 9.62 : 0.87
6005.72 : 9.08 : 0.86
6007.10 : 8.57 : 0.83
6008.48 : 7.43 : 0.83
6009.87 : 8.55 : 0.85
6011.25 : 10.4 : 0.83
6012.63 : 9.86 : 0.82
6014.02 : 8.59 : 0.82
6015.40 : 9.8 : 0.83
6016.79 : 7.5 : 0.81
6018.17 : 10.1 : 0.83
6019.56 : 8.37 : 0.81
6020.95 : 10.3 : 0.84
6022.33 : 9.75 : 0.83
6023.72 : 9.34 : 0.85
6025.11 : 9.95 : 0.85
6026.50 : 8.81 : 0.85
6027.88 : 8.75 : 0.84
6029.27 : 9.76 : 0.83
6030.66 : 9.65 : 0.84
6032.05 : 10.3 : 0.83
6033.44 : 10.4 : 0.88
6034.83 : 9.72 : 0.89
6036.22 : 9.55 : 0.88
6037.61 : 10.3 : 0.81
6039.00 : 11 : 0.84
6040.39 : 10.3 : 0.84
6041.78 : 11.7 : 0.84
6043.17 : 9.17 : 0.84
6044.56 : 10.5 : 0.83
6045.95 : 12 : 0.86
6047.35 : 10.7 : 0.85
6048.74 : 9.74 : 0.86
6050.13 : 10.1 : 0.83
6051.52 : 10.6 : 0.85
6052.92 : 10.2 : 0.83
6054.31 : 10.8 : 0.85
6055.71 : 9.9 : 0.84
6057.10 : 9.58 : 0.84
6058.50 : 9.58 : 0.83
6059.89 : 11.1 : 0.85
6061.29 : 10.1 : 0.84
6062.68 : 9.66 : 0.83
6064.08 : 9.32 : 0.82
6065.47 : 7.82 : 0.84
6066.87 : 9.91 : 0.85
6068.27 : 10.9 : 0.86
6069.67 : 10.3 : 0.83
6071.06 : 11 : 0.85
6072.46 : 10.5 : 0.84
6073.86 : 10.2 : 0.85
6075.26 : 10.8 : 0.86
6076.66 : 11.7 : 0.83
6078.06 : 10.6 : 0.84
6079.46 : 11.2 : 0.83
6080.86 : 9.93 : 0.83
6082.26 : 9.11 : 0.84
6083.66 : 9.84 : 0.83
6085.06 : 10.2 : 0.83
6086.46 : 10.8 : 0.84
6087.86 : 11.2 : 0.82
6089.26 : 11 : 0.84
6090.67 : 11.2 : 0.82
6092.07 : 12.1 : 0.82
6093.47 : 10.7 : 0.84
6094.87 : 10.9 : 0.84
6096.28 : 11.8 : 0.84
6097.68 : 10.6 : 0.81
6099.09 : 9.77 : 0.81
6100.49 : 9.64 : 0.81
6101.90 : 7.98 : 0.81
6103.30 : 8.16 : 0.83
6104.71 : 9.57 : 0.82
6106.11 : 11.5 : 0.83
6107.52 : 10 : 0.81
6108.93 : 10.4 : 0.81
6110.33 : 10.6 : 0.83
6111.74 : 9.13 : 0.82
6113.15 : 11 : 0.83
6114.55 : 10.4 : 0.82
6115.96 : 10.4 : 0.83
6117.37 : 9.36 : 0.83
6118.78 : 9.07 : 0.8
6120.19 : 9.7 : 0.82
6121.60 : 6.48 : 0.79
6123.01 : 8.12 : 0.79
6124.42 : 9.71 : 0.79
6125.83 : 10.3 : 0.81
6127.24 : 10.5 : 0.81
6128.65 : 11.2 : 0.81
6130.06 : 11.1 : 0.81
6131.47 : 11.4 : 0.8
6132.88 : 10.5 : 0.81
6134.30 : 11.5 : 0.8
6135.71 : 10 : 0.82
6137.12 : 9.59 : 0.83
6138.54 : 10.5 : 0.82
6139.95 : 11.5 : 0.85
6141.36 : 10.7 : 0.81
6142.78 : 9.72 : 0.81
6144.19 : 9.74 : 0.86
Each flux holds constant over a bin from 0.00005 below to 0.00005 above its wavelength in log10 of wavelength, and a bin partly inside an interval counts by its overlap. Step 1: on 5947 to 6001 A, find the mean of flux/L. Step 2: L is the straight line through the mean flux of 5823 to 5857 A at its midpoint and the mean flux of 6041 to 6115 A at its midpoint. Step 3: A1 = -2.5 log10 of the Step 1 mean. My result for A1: 0.112 mag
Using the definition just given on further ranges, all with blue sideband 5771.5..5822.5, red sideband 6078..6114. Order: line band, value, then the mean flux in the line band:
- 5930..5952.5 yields 0.09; 9.04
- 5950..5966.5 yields 0.16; 8.56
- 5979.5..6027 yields 0.07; 9.39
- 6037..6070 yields 0.00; 10.2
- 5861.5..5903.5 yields 0.31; 7.22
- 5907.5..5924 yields 0.16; 8.45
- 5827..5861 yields 0.03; 9.31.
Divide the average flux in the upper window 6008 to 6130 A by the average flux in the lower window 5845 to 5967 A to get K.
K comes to 1.22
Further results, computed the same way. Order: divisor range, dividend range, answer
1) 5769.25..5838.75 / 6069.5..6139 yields 1.07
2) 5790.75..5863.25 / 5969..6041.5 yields 1.00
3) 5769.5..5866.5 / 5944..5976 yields 0.92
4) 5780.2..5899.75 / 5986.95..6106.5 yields 1.15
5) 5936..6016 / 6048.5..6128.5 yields 1.12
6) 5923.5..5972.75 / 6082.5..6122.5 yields 1.14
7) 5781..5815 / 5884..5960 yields 0.82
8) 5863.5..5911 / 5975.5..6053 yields 1.32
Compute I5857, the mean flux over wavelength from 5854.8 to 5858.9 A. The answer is 7.84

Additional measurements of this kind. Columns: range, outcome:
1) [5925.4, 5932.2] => 8.92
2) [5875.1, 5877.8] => 8.94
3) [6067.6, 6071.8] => 10.7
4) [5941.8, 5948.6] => 9.02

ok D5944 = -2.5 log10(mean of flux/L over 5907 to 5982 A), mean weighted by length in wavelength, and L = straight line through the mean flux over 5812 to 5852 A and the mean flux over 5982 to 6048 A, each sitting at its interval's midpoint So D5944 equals 0.09 mag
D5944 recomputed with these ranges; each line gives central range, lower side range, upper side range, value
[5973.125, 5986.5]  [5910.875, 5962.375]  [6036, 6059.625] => 0.03 mag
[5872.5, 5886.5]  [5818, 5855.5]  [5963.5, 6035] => 0.13 mag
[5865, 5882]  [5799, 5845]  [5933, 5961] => 0.03 mag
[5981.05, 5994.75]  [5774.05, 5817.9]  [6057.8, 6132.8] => 0.02 mag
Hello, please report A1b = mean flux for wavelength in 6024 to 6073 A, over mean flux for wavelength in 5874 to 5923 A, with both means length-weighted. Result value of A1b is 1.41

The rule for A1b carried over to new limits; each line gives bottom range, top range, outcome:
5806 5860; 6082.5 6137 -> 1.10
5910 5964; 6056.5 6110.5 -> 1.17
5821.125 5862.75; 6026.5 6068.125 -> 1.07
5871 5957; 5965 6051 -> 1.19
